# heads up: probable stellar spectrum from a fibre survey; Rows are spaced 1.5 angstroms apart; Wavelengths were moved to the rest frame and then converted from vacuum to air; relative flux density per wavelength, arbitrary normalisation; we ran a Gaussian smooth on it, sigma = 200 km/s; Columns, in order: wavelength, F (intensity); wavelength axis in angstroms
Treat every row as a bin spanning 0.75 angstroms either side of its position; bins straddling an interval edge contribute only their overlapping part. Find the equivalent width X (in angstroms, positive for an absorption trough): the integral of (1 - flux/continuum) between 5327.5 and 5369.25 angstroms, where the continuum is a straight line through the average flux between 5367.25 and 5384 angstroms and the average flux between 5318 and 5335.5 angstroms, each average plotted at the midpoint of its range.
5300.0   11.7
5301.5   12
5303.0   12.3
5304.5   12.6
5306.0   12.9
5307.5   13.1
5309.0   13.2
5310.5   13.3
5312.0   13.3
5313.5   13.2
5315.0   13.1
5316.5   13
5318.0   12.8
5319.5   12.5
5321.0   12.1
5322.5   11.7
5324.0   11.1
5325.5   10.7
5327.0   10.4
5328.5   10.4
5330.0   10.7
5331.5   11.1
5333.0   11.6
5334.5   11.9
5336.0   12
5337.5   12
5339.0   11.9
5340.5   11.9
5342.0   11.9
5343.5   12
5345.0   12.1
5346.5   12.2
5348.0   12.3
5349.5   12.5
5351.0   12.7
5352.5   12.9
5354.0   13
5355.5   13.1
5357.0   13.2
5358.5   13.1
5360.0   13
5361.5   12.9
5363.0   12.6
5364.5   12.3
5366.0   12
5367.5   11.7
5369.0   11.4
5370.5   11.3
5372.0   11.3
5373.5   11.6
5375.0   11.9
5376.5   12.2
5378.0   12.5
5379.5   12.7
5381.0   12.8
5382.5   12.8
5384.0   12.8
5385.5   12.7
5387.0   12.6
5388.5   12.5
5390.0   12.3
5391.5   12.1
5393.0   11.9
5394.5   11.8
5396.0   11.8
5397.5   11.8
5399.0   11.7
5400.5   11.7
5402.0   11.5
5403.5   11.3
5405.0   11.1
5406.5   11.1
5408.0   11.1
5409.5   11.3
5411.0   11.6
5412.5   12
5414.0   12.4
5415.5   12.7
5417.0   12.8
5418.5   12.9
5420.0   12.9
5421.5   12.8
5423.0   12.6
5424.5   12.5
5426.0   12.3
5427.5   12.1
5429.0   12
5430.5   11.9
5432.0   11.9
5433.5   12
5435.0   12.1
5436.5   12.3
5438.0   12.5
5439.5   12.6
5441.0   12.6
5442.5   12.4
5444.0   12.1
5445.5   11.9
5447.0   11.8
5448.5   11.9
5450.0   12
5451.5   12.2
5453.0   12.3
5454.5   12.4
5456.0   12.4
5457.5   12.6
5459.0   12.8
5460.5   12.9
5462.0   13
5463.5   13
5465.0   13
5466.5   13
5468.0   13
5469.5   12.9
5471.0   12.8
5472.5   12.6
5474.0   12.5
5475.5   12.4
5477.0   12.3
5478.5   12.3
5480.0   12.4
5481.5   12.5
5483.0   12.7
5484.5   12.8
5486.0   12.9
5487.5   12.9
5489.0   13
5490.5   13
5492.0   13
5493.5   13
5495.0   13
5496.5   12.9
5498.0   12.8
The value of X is -1.7 angstroms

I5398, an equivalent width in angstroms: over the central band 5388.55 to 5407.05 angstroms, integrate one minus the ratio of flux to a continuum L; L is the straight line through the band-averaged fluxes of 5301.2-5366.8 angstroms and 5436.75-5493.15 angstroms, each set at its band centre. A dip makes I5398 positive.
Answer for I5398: 1.1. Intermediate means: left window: 12.3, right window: 12.6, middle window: 11.7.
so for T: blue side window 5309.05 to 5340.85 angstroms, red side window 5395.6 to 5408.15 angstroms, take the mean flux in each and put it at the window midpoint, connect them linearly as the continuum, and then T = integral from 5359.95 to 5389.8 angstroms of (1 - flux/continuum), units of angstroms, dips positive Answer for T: -1.60 angstroms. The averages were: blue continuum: 12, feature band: 12.3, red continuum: 11.5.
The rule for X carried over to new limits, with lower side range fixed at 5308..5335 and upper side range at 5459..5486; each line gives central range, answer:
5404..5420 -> 0.6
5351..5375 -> -0.3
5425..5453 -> 0.9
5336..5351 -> 0.0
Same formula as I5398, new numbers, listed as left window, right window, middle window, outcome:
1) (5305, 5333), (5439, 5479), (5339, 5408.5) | 0.6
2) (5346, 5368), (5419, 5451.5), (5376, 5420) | 1.2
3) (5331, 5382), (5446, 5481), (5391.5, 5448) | 1.7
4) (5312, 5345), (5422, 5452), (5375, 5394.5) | -0.7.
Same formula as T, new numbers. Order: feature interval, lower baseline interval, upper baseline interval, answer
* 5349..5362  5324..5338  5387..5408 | -1.8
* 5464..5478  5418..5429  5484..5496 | 0.1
